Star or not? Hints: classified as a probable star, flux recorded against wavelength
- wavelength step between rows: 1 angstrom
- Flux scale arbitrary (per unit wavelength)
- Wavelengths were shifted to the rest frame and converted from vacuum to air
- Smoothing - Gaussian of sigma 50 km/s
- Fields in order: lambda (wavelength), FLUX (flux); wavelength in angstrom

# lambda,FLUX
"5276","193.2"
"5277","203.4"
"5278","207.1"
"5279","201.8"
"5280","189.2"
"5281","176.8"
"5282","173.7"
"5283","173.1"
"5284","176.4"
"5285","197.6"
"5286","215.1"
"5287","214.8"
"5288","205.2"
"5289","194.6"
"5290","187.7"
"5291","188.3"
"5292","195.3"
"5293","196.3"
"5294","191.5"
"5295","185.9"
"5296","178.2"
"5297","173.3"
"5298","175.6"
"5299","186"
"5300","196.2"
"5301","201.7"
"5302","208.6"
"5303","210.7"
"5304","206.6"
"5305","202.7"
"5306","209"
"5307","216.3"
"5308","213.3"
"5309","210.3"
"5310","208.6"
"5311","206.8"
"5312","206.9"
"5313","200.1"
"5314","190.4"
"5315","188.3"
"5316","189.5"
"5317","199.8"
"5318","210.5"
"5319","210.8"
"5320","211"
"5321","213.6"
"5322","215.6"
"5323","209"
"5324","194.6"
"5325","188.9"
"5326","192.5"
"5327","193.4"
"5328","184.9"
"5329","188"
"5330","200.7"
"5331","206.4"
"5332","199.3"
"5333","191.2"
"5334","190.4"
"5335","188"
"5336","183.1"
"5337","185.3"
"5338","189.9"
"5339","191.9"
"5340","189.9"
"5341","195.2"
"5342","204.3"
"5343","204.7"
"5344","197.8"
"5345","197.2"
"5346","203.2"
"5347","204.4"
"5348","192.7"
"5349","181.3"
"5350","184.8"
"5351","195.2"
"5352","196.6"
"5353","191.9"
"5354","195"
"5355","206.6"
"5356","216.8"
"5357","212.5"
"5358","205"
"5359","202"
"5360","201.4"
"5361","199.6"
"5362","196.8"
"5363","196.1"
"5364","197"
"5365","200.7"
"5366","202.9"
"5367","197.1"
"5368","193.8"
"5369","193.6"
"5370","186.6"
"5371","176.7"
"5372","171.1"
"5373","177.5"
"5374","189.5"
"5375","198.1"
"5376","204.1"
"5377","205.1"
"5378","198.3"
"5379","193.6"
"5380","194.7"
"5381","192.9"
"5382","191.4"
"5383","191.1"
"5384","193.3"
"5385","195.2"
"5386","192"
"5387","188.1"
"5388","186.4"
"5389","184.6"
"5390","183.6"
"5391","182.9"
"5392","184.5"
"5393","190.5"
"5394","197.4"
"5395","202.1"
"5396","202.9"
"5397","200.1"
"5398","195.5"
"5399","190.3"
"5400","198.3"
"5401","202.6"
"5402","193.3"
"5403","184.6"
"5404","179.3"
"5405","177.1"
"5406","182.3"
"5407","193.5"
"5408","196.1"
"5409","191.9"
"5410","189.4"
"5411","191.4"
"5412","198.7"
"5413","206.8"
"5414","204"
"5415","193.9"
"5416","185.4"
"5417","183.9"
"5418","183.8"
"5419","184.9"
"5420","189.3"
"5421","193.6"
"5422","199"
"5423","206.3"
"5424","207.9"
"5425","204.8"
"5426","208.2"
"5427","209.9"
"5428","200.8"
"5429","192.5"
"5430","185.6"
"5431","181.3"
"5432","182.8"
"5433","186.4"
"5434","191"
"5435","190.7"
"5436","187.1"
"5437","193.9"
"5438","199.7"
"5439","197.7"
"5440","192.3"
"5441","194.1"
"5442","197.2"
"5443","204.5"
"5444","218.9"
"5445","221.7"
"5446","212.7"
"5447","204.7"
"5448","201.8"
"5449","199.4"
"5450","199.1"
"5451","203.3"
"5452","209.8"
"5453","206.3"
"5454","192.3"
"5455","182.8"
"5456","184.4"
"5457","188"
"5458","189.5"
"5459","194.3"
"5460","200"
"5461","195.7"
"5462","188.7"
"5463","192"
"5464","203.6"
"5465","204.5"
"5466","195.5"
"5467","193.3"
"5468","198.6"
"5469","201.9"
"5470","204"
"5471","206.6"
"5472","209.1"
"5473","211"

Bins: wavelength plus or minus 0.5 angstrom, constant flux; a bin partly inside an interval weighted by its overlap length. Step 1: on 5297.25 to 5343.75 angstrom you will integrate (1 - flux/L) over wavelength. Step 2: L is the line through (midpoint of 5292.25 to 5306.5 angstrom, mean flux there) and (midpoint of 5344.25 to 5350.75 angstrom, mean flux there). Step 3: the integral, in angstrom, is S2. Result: -1.12 angstrom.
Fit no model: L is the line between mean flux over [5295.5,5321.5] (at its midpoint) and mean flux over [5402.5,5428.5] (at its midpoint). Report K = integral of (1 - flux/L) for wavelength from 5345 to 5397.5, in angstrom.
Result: 0.6 angstrom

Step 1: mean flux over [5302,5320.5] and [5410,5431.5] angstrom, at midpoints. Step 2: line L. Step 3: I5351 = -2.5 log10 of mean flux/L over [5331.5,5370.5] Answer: 0.03 mag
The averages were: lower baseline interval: 205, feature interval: 196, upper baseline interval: 196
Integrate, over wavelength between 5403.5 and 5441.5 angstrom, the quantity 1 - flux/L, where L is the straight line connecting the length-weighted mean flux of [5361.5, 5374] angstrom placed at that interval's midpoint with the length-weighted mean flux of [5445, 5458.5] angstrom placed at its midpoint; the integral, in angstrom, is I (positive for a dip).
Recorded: 0.58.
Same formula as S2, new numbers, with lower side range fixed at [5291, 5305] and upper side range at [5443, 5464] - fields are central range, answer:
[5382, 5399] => 0.43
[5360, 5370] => -0.07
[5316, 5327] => -0.54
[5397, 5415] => 0.42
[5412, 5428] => 0.04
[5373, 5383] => 0.06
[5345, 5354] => 0.05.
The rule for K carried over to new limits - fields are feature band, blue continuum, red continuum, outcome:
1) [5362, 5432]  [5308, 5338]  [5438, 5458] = 2.31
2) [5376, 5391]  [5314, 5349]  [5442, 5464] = 0.44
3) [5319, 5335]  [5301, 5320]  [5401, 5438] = 0.35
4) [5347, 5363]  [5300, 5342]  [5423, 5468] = 0.05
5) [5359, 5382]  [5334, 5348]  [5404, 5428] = 0.08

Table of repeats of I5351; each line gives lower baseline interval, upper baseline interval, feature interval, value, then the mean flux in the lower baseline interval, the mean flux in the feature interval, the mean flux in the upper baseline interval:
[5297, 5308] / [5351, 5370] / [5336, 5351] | 0.033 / 201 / 194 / 200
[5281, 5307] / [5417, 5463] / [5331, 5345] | 0.005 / 194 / 194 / 197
